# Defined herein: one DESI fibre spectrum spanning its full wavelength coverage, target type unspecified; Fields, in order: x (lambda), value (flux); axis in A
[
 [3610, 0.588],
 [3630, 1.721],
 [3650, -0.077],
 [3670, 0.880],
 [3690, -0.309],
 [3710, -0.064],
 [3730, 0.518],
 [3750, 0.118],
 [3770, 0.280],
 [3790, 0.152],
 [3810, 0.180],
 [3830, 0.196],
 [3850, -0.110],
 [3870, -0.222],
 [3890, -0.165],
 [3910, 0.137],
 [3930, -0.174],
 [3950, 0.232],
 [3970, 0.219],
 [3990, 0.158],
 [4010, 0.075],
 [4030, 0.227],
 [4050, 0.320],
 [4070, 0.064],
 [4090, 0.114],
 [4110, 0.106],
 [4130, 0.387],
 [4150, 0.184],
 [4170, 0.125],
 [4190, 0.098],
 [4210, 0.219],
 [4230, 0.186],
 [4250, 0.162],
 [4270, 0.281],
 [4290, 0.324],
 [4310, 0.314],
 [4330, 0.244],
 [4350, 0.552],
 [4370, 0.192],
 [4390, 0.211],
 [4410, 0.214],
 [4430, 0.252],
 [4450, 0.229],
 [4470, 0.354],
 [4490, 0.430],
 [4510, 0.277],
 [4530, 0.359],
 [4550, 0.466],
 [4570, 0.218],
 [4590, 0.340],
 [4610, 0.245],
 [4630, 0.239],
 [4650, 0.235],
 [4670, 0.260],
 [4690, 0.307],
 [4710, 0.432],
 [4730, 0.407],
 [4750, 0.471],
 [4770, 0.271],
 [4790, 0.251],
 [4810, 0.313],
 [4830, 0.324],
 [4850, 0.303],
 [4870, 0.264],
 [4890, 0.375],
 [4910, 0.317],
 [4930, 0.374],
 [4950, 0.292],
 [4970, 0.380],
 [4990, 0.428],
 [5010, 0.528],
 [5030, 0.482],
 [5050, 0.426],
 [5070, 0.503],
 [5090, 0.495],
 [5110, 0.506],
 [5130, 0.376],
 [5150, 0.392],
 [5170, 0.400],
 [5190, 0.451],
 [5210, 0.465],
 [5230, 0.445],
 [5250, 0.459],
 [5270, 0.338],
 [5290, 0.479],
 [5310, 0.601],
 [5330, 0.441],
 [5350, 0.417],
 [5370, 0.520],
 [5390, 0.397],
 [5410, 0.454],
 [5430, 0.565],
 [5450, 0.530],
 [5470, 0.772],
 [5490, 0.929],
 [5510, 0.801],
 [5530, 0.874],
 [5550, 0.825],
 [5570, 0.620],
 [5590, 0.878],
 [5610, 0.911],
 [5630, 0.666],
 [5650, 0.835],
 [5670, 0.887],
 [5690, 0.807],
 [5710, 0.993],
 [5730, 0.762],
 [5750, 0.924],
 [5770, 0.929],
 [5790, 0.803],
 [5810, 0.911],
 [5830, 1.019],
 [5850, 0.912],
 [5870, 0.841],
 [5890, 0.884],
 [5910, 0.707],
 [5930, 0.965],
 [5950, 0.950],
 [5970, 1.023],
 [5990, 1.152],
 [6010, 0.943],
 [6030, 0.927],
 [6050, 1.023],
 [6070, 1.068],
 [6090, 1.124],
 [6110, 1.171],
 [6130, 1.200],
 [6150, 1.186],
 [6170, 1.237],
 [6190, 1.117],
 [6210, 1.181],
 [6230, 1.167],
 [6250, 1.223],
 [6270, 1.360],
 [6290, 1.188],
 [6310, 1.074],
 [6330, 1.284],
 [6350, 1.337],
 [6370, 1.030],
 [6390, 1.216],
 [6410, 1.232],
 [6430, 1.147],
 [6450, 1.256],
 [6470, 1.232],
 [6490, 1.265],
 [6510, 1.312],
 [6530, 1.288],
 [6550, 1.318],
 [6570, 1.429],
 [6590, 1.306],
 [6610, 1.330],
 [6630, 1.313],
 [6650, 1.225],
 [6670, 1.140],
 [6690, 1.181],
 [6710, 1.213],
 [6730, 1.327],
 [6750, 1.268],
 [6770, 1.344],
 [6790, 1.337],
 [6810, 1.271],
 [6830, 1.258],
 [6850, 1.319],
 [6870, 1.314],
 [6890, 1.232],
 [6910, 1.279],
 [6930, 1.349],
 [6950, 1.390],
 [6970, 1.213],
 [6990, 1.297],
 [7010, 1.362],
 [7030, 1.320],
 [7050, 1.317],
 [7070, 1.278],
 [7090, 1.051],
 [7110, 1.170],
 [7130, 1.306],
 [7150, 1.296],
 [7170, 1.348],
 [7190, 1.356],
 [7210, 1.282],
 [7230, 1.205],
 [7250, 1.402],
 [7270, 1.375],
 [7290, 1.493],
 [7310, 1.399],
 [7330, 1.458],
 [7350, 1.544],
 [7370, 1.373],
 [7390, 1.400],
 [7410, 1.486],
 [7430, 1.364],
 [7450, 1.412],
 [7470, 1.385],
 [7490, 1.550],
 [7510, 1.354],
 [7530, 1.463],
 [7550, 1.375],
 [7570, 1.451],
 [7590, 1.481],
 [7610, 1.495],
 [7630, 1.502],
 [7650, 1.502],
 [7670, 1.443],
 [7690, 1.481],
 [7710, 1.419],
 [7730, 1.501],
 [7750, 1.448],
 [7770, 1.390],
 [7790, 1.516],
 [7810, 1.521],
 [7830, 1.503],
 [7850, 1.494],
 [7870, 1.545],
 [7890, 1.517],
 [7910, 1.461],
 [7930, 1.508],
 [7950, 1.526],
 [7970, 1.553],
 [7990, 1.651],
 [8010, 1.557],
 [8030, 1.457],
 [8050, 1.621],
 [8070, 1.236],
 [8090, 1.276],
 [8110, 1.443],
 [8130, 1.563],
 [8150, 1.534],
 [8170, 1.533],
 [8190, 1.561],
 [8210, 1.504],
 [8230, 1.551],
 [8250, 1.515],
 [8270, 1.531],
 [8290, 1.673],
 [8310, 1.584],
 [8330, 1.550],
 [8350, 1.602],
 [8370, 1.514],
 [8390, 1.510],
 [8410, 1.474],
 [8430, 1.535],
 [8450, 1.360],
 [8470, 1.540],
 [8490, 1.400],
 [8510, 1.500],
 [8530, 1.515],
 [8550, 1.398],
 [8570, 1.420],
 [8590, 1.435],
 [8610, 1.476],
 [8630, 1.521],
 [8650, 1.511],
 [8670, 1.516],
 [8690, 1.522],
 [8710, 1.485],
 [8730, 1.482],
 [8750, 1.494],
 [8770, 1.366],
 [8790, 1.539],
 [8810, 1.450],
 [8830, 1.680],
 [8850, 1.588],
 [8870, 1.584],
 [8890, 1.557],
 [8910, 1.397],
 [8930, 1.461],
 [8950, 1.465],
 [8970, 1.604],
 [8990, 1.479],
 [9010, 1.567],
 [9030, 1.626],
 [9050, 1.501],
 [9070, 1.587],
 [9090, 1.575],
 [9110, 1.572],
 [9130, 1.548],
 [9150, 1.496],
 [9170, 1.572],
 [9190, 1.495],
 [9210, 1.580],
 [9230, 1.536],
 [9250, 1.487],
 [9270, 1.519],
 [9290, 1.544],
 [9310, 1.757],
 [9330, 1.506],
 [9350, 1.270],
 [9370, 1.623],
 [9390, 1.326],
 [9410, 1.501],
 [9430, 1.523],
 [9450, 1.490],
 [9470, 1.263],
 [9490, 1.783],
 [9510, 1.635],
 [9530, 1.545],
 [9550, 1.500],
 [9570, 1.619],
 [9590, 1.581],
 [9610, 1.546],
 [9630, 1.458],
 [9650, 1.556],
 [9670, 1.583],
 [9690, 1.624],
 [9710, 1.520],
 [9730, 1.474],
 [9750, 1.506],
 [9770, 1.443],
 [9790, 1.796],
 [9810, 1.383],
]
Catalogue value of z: 0.37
